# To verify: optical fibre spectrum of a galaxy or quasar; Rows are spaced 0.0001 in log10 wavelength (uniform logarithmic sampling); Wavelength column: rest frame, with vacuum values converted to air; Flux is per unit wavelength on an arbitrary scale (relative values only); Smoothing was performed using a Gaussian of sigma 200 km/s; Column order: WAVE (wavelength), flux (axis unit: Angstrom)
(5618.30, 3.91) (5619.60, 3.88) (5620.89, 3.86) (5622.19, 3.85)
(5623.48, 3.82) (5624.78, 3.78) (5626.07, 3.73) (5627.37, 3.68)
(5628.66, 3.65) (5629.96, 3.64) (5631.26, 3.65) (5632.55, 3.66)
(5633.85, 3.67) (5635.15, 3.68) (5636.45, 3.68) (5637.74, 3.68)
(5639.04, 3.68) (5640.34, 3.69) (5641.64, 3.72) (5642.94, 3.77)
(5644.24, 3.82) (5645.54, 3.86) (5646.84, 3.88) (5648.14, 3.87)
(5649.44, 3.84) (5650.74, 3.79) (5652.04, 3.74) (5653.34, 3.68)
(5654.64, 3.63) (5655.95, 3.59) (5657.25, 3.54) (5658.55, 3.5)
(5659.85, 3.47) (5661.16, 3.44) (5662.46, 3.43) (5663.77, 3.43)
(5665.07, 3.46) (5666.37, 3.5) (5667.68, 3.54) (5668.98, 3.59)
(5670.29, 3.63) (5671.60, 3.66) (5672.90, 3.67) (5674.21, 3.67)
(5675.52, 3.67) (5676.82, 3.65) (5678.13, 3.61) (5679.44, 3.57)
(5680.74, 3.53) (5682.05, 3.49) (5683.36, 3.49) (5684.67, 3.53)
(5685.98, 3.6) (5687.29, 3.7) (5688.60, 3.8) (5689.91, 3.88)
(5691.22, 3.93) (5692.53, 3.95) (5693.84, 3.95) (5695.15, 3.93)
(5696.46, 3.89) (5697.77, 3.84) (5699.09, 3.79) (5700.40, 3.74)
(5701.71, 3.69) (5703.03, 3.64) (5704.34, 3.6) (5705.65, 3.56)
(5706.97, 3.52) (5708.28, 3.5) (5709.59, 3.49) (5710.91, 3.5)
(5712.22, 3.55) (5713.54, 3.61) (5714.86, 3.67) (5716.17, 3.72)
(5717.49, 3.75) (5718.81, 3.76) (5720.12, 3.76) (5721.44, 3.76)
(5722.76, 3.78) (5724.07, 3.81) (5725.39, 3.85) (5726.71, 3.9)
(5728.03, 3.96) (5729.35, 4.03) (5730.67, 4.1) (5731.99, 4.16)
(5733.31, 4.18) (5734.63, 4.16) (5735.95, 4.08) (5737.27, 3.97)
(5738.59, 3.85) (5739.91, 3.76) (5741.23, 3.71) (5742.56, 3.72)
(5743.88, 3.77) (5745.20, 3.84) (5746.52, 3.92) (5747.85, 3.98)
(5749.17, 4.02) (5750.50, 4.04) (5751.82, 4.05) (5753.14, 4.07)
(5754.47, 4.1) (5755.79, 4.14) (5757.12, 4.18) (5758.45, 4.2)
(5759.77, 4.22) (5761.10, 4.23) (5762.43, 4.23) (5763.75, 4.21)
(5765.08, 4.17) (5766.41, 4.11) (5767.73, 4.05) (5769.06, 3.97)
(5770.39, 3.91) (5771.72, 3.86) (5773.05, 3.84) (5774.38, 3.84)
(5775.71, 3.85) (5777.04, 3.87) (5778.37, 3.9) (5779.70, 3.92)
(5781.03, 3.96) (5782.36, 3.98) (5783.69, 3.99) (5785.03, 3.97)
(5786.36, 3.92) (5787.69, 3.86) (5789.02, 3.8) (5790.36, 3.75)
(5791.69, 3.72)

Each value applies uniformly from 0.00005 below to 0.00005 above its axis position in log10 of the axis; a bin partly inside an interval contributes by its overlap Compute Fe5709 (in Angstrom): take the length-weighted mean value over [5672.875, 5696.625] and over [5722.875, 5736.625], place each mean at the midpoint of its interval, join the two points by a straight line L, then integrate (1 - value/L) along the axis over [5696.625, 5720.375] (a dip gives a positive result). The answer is 1.3 Angstrom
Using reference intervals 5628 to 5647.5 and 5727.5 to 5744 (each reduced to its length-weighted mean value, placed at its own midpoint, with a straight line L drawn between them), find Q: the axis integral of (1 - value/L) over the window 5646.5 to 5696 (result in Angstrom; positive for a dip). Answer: 1.9 Angstrom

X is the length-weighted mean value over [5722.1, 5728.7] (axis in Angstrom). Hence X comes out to 3.86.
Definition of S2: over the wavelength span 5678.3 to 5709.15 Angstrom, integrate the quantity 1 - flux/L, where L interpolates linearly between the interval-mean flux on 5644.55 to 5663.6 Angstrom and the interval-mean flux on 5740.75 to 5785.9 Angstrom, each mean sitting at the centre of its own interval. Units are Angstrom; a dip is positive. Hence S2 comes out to 0.7 Angstrom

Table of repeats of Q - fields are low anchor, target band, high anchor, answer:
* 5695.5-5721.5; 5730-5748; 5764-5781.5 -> -0.7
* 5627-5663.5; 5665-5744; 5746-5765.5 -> 3.4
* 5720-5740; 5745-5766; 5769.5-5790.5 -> -1.0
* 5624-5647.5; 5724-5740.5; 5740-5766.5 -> -0.1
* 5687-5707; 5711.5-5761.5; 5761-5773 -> 0.2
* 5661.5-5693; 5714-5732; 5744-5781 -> 0.0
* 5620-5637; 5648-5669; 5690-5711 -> 0.8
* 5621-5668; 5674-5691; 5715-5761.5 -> 0.7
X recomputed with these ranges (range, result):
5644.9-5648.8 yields 3.87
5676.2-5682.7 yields 3.57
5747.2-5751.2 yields 4.02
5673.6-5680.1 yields 3.64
